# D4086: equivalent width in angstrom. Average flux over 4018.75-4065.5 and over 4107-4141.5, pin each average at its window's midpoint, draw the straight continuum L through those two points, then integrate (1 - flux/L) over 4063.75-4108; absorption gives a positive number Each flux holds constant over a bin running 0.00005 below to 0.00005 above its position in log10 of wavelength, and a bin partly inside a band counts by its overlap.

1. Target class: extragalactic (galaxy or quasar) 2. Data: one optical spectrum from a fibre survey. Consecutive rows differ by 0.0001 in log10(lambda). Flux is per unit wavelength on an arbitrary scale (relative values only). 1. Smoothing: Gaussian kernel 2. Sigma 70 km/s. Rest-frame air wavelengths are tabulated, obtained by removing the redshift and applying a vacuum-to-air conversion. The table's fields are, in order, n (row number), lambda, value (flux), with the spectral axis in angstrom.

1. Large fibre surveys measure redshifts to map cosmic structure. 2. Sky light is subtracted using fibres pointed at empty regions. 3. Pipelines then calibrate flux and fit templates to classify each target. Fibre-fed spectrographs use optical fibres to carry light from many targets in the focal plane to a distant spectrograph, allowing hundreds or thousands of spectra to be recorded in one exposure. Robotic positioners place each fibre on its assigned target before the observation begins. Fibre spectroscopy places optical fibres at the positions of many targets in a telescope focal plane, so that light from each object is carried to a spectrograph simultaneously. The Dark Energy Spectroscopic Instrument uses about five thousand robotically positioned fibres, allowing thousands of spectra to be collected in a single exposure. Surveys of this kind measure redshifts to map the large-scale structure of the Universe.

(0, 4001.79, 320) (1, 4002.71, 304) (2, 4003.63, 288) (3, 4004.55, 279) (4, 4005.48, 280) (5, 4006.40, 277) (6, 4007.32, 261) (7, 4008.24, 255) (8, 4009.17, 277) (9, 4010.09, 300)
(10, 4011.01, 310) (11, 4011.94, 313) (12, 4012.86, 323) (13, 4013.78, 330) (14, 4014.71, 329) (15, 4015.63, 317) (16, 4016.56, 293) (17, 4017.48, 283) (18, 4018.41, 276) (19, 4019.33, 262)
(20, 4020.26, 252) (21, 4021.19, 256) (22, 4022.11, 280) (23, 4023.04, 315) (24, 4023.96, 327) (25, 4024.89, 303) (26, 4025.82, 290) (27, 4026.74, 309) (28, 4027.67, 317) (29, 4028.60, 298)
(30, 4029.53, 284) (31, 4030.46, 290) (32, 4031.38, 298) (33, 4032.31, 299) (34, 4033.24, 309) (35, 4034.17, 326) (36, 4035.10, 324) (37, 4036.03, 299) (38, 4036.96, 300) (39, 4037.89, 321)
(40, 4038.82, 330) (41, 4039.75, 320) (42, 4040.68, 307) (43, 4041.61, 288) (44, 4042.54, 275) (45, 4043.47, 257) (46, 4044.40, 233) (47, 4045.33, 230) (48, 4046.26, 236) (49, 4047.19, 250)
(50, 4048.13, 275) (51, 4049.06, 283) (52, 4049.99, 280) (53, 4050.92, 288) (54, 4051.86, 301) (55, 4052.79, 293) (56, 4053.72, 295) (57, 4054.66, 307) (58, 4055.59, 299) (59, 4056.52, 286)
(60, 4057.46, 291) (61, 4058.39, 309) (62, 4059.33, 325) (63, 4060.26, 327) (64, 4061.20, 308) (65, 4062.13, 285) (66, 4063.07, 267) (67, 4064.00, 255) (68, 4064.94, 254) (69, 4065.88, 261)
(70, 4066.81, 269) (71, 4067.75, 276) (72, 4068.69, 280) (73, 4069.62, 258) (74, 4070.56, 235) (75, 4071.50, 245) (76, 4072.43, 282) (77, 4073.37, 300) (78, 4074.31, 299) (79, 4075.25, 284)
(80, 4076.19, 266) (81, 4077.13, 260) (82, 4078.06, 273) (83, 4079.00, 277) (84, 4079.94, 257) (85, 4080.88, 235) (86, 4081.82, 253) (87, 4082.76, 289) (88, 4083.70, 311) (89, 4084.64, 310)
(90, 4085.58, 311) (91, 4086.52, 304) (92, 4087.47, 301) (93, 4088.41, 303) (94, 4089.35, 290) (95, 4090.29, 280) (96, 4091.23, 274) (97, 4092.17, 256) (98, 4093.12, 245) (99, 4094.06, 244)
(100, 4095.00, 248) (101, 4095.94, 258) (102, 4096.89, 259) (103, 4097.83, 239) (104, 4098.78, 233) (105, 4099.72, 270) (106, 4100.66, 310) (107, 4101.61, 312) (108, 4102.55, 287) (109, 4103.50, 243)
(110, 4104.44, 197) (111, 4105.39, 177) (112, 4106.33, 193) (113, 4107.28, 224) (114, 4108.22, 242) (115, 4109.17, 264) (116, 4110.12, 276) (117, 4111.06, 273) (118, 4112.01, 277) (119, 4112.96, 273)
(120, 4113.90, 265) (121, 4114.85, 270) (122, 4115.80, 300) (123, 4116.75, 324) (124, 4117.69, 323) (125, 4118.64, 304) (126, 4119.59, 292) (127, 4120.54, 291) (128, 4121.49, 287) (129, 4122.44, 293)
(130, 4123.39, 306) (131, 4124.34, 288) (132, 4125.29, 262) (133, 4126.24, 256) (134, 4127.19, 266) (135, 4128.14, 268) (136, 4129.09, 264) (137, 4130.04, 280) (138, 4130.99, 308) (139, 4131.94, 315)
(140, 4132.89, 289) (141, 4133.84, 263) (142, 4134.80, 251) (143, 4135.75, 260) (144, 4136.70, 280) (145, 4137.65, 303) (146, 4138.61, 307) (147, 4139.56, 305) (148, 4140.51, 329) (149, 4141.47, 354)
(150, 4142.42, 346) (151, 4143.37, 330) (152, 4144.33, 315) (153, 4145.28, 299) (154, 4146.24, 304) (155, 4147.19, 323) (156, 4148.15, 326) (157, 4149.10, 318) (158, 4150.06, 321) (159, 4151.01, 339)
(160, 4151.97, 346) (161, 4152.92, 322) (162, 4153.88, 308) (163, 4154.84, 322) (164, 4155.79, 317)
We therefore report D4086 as 3.3 angstrom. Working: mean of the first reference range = 290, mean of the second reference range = 284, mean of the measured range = 266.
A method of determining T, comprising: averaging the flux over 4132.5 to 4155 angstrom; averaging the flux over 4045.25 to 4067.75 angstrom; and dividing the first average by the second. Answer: 1.10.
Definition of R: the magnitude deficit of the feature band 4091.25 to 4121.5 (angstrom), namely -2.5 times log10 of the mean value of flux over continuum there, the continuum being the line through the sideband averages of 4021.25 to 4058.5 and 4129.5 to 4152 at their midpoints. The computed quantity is 0.15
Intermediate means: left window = 293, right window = 308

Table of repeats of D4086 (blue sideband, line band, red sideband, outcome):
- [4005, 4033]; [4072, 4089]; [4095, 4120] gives -0.7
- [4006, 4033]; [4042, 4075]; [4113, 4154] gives 2.1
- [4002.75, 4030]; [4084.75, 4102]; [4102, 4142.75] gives 0.5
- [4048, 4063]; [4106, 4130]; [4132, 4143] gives 1.9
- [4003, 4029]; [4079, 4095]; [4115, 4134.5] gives 0.7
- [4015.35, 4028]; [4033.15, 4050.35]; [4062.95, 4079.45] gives -0.2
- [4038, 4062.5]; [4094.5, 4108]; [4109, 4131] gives 1.8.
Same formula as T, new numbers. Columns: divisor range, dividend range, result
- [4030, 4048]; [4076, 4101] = 0.94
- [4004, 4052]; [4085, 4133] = 0.94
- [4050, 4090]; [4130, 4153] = 1.09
